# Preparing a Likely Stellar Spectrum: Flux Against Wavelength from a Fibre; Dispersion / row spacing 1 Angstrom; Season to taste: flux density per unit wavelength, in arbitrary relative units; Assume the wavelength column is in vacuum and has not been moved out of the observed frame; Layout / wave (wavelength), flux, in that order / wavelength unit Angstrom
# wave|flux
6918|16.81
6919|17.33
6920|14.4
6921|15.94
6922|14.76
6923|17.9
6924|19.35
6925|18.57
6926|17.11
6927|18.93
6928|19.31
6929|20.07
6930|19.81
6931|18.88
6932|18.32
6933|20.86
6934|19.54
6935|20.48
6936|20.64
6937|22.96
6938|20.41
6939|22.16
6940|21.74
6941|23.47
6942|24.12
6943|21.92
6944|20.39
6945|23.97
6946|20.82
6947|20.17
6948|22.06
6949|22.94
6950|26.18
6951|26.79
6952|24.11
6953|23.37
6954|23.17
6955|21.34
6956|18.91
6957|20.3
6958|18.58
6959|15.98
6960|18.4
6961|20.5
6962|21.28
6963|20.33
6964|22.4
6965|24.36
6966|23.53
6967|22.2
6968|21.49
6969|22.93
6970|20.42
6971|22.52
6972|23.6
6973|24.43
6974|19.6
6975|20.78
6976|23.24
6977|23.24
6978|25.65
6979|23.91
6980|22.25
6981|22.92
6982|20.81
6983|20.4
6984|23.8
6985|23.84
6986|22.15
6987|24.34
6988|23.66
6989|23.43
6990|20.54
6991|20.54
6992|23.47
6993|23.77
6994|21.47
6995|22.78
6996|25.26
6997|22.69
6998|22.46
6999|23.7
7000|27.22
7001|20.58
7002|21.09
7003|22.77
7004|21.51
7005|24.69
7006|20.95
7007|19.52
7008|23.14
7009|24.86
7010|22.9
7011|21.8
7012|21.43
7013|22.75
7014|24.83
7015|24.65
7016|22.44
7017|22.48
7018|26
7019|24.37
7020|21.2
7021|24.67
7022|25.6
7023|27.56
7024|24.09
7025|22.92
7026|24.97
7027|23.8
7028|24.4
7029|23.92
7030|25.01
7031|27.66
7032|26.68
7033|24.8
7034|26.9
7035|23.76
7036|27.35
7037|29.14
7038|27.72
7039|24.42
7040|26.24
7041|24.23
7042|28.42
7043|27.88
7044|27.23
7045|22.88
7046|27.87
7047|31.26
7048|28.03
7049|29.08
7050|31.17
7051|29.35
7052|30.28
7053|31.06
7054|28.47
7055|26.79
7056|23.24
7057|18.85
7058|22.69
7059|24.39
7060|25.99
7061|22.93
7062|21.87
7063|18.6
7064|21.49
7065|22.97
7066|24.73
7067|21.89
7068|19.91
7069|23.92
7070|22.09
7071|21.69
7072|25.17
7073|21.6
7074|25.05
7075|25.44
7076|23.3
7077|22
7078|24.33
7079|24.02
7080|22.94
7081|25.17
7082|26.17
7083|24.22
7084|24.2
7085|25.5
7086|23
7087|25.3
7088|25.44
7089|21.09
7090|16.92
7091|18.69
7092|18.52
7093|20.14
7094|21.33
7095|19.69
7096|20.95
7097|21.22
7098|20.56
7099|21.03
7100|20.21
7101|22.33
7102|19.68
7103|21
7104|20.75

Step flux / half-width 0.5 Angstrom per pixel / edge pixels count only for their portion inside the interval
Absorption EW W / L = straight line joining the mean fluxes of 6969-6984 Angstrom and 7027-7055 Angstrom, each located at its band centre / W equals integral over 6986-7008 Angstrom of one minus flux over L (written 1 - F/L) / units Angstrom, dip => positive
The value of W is 1.2 Angstrom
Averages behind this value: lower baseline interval 22.5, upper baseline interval 27.2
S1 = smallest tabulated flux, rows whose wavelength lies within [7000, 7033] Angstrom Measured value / 19.52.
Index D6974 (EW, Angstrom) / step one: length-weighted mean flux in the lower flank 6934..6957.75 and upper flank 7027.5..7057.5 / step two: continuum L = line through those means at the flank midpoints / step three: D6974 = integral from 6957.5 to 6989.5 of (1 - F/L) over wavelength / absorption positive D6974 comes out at 1.9 Angstrom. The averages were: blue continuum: 22.2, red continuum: 26.8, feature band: 22.1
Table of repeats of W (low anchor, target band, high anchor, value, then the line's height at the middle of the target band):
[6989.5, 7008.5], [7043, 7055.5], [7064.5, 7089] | -2.8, 23.3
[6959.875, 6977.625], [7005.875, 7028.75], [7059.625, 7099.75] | -1.4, 22.3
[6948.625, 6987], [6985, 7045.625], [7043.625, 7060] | 2.1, 24.9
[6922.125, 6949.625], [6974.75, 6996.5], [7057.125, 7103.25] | -1.7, 21.2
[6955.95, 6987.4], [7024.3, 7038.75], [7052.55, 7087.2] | -1.6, 23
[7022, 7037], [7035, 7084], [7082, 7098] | -3.0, 23.6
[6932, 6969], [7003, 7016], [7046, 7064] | 0.8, 24.1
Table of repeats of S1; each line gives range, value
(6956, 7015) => 15.98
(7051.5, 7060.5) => 18.85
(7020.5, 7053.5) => 22.88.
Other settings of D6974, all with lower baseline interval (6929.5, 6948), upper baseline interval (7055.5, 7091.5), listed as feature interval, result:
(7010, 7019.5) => -0.5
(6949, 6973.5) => -0.6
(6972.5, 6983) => -0.4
